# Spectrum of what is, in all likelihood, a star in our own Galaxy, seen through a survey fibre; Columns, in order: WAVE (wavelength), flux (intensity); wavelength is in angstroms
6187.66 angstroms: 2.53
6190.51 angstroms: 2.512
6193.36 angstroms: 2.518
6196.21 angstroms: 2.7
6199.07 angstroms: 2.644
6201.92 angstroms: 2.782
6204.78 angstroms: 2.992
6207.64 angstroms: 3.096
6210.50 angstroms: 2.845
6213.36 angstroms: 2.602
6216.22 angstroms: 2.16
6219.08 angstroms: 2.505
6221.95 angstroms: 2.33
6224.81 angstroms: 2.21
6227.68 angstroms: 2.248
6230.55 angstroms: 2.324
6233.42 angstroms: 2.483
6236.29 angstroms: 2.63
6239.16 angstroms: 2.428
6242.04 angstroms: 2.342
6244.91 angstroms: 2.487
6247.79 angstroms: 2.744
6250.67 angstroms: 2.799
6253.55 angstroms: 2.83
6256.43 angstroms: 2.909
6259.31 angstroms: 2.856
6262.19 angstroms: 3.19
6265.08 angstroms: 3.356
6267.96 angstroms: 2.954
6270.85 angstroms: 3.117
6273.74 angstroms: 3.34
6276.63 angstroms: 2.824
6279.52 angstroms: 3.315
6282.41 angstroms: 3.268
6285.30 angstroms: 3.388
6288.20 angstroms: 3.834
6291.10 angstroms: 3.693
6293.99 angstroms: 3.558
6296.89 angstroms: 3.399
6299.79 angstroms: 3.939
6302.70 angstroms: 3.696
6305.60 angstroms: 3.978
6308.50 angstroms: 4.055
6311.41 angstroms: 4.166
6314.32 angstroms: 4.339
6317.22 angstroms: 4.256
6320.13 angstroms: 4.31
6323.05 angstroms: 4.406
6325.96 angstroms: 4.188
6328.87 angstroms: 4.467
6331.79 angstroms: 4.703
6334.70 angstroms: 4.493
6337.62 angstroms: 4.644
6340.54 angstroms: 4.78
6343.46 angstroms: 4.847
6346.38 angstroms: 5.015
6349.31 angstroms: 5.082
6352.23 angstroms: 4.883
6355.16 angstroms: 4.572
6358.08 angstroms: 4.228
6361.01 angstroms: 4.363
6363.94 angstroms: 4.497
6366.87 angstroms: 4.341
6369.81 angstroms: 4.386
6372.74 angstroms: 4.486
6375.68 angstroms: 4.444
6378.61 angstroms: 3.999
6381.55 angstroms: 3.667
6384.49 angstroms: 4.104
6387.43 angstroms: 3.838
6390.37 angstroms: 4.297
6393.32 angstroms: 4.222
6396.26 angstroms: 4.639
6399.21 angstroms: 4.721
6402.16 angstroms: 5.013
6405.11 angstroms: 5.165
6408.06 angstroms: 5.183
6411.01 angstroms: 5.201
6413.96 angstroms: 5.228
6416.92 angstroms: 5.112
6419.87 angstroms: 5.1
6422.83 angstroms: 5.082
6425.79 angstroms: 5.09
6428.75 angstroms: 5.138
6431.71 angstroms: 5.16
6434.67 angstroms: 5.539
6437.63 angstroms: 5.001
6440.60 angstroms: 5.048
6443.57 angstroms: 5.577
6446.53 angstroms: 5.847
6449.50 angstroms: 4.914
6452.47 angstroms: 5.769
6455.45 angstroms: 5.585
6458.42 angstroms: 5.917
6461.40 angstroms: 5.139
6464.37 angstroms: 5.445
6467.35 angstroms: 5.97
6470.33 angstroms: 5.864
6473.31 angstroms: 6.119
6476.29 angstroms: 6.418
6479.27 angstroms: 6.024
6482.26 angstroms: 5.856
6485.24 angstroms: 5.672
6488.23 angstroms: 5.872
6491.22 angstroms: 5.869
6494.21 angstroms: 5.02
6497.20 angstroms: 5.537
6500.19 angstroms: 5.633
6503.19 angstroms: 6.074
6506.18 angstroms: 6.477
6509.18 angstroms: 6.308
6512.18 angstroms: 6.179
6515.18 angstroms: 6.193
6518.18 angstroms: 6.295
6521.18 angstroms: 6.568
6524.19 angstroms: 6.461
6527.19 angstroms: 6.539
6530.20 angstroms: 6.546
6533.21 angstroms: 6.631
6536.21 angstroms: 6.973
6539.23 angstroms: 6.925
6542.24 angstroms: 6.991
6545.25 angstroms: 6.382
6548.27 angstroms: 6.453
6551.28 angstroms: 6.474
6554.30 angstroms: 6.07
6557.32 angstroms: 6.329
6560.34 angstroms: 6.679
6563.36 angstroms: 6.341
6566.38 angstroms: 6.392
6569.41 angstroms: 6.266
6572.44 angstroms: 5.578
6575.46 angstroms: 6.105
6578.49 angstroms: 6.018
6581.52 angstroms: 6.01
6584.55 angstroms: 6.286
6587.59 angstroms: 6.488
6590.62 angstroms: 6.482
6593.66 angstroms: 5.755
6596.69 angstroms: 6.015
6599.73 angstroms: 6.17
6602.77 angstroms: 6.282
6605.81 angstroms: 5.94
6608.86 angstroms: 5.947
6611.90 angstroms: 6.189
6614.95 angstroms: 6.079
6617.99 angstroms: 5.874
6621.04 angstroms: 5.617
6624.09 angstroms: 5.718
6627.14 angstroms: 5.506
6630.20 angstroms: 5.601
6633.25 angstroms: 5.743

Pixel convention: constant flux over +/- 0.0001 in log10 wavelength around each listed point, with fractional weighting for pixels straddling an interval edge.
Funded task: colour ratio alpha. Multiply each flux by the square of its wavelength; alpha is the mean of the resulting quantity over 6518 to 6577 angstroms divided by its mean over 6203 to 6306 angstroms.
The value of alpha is 2.39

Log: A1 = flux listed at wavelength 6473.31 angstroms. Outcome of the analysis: 6.119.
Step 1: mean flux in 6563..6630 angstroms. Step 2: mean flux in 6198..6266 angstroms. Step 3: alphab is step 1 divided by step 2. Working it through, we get 2.27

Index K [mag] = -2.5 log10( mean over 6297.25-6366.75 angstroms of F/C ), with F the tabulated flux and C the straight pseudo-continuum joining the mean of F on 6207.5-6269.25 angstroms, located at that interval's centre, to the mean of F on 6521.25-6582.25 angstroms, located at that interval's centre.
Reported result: -0.172 mag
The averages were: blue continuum 2.64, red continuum 6.42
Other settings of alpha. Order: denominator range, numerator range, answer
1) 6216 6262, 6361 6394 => 1.73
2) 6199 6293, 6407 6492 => 2.07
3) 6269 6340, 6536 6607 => 1.75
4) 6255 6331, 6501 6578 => 1.89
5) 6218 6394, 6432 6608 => 1.75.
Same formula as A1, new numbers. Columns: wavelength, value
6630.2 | 5.601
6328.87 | 4.467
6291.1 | 3.693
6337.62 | 4.644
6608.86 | 5.947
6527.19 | 6.539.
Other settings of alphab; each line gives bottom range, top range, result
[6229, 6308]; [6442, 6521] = 1.88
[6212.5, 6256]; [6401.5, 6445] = 2.09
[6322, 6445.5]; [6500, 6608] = 1.34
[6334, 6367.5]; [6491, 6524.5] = 1.30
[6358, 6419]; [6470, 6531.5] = 1.34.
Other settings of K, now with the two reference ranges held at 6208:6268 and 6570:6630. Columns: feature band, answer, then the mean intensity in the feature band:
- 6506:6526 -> -0.213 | 6.35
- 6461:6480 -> -0.223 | 5.89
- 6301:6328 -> -0.237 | 4.16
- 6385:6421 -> -0.150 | 4.79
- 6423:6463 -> -0.180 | 5.36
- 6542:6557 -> -0.163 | 6.42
